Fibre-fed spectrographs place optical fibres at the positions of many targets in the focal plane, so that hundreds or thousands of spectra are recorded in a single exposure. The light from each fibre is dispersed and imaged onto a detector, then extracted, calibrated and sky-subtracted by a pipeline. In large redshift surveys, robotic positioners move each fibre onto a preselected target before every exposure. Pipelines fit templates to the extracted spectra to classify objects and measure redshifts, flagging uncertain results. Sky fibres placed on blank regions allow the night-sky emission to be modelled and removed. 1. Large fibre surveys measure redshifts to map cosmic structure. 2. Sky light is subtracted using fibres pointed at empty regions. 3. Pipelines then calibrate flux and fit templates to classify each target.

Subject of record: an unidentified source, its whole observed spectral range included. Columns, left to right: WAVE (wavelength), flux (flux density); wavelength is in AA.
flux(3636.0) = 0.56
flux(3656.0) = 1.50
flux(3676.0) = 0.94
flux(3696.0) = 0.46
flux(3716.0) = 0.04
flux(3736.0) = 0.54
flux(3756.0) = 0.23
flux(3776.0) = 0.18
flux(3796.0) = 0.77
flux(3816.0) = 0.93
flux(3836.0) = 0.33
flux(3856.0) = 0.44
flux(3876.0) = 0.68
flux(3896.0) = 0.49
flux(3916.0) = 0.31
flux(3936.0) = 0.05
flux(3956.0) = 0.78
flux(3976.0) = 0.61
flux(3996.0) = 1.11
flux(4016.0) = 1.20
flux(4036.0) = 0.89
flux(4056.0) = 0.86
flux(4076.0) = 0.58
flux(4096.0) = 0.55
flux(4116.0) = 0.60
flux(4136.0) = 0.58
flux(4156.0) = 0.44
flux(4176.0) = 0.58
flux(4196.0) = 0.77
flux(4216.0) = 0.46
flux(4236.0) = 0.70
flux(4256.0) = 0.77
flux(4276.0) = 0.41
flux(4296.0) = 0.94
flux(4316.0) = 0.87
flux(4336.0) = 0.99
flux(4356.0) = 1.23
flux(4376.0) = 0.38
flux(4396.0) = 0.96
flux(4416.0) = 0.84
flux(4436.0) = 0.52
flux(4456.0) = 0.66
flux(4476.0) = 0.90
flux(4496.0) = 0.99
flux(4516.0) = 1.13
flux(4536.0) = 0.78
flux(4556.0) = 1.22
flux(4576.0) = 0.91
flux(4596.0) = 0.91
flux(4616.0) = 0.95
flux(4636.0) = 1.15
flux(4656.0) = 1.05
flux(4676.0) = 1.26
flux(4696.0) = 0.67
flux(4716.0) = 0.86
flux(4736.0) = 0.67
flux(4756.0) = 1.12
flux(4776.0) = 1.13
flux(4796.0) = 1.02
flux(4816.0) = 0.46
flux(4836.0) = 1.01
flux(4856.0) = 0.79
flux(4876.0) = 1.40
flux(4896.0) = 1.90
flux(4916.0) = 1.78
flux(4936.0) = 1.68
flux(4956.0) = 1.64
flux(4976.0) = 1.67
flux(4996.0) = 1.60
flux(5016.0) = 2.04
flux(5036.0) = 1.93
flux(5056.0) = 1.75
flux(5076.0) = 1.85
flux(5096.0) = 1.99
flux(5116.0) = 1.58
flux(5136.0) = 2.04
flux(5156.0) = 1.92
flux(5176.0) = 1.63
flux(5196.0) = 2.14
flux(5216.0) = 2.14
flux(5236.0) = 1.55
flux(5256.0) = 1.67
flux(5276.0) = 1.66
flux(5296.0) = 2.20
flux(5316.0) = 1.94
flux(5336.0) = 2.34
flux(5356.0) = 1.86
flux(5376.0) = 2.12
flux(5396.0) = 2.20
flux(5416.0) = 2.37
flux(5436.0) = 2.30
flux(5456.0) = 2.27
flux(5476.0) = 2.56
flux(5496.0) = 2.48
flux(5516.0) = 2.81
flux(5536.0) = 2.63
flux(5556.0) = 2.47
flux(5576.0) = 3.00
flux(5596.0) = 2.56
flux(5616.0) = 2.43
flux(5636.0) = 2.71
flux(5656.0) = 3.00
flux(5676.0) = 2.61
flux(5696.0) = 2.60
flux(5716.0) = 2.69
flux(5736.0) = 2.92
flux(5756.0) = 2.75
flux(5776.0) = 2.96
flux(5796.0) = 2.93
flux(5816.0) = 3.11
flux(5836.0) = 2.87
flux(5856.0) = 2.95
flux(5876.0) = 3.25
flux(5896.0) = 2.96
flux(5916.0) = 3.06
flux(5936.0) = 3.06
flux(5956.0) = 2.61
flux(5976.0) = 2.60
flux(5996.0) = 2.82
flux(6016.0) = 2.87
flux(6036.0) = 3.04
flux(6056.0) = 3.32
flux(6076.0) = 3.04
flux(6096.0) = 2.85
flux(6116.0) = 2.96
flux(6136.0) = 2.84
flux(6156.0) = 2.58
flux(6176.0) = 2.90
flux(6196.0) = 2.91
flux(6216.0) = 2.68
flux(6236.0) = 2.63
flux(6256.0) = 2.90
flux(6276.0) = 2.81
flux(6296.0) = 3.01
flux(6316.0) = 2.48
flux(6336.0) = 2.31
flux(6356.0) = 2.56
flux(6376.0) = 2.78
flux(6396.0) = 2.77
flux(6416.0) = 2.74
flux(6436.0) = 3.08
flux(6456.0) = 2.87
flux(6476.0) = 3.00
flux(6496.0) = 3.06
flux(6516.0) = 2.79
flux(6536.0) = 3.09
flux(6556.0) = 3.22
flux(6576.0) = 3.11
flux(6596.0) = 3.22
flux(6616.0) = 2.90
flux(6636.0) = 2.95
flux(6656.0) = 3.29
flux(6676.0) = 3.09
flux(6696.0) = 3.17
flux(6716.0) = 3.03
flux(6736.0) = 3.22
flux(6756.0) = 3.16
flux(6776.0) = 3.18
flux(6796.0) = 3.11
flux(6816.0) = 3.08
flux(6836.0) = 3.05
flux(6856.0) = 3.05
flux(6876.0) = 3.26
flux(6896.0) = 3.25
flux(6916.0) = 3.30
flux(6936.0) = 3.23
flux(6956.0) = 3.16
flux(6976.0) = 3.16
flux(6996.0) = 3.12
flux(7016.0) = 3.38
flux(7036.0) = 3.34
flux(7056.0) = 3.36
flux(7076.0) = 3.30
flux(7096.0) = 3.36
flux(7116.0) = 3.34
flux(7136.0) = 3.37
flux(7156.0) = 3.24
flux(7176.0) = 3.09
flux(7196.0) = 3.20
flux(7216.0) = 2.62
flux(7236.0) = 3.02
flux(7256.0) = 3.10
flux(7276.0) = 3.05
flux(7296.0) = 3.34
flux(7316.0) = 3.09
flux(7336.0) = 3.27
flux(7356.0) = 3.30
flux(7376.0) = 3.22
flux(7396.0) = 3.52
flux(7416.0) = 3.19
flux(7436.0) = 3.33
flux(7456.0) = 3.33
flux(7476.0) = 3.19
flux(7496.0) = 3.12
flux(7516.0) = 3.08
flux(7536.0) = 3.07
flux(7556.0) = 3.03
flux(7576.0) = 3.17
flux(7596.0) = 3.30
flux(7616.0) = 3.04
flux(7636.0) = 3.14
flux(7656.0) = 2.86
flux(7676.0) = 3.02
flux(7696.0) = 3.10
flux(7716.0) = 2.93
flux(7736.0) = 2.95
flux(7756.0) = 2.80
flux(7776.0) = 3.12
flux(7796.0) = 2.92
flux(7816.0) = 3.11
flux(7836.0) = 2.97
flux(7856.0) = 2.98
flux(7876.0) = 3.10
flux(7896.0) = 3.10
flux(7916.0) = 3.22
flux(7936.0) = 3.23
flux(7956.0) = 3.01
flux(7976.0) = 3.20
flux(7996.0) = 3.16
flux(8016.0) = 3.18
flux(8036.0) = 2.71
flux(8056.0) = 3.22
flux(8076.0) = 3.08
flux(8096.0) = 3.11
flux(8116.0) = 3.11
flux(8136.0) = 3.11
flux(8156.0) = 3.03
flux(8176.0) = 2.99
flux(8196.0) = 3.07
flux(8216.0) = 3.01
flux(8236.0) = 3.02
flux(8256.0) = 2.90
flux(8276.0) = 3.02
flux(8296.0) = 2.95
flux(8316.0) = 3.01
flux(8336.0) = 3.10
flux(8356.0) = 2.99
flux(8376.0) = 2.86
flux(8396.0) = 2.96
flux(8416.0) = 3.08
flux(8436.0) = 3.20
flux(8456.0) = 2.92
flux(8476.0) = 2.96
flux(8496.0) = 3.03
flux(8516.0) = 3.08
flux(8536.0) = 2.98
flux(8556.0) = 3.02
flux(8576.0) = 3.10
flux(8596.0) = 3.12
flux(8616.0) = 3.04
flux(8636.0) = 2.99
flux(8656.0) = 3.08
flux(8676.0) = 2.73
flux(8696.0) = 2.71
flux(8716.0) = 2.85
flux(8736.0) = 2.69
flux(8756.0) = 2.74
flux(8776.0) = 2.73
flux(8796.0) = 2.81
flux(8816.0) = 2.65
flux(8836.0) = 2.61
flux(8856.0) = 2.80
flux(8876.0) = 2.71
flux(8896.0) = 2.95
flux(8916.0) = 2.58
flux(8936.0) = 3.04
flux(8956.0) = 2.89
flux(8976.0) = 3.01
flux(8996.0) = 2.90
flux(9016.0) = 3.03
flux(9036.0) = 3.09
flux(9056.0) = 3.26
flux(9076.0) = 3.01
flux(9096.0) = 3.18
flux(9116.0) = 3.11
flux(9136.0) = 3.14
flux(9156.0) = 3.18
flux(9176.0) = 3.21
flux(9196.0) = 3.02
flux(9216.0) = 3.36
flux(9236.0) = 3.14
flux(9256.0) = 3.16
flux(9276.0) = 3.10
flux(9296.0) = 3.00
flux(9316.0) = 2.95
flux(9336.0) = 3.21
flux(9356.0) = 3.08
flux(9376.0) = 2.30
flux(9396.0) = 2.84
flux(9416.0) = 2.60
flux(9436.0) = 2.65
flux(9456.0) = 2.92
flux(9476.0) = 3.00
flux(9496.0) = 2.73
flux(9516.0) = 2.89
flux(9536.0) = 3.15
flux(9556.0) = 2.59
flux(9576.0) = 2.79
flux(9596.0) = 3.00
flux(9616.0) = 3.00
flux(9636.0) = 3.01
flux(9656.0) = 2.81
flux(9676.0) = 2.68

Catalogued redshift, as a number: 0.22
